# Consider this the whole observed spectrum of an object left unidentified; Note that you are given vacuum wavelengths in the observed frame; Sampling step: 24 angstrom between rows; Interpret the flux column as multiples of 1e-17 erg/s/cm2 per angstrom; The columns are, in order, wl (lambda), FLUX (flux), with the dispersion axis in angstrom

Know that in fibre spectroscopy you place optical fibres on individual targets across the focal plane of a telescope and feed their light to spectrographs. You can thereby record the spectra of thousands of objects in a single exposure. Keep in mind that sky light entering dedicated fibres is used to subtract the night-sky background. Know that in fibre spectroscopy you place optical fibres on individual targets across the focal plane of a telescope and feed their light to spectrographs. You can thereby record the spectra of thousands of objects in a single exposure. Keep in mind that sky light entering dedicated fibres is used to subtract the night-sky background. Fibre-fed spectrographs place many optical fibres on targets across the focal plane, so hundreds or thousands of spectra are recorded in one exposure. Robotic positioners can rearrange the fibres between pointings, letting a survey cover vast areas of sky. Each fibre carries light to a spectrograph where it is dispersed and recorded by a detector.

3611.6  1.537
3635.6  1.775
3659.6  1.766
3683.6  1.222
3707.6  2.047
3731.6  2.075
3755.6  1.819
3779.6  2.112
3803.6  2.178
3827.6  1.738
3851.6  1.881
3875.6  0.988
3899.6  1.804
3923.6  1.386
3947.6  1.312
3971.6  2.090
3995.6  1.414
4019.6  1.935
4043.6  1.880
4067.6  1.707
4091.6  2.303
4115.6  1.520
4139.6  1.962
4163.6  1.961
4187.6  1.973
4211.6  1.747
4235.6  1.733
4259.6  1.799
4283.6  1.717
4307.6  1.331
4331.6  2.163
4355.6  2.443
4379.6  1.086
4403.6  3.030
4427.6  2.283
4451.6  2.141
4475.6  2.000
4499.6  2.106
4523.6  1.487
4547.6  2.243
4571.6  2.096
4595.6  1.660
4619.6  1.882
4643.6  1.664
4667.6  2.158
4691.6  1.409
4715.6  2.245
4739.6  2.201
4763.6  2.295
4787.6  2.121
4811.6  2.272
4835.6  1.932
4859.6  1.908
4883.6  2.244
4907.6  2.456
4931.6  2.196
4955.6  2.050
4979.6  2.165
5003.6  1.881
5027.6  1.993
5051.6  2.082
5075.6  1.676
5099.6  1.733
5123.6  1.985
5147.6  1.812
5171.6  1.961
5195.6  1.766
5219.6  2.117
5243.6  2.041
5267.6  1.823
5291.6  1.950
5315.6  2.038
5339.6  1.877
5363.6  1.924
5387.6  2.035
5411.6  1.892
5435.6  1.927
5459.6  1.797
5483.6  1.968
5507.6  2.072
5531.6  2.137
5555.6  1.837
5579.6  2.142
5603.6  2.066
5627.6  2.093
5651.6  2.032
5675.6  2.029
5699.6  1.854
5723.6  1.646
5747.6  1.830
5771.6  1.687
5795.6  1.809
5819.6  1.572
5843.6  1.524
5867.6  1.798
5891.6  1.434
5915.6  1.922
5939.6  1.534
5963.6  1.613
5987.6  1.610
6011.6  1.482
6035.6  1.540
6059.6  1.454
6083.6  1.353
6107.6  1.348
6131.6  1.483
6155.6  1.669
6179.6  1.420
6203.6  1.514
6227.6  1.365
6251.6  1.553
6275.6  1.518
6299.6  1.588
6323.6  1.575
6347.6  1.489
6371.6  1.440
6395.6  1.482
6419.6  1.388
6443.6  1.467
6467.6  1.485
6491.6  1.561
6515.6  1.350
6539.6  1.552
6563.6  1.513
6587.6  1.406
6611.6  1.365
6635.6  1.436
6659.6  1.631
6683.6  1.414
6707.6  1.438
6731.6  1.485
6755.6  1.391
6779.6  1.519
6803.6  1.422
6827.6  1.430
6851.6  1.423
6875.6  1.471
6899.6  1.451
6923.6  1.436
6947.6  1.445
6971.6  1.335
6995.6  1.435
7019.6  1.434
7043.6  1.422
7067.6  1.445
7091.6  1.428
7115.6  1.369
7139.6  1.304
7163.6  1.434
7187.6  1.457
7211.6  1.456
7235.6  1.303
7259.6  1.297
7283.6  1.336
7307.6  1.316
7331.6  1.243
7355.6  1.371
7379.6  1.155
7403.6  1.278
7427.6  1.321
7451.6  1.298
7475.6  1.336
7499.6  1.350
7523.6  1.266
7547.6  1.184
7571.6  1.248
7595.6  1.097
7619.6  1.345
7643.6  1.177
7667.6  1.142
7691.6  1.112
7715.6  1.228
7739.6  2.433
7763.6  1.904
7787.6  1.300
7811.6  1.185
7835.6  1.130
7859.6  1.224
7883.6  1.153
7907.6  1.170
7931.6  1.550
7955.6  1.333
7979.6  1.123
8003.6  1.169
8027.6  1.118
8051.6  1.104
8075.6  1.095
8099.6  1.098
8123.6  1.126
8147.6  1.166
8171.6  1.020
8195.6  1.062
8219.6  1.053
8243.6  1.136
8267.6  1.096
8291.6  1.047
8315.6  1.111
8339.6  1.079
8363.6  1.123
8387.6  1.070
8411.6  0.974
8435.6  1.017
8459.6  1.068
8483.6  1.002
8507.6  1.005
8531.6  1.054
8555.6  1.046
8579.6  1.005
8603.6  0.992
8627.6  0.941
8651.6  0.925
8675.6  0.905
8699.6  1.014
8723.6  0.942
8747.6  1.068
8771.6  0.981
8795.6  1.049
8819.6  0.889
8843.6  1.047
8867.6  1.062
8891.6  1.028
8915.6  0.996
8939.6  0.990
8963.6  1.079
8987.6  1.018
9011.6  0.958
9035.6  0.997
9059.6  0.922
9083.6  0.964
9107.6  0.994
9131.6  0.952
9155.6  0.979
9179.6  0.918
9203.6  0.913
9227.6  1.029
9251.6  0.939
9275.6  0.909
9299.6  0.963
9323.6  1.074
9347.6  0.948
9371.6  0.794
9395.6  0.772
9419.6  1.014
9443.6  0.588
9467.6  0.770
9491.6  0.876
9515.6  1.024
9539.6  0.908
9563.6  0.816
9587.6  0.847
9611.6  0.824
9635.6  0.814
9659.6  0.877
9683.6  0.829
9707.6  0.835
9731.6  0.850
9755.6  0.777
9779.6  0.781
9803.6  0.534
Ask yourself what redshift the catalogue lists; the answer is 0.181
